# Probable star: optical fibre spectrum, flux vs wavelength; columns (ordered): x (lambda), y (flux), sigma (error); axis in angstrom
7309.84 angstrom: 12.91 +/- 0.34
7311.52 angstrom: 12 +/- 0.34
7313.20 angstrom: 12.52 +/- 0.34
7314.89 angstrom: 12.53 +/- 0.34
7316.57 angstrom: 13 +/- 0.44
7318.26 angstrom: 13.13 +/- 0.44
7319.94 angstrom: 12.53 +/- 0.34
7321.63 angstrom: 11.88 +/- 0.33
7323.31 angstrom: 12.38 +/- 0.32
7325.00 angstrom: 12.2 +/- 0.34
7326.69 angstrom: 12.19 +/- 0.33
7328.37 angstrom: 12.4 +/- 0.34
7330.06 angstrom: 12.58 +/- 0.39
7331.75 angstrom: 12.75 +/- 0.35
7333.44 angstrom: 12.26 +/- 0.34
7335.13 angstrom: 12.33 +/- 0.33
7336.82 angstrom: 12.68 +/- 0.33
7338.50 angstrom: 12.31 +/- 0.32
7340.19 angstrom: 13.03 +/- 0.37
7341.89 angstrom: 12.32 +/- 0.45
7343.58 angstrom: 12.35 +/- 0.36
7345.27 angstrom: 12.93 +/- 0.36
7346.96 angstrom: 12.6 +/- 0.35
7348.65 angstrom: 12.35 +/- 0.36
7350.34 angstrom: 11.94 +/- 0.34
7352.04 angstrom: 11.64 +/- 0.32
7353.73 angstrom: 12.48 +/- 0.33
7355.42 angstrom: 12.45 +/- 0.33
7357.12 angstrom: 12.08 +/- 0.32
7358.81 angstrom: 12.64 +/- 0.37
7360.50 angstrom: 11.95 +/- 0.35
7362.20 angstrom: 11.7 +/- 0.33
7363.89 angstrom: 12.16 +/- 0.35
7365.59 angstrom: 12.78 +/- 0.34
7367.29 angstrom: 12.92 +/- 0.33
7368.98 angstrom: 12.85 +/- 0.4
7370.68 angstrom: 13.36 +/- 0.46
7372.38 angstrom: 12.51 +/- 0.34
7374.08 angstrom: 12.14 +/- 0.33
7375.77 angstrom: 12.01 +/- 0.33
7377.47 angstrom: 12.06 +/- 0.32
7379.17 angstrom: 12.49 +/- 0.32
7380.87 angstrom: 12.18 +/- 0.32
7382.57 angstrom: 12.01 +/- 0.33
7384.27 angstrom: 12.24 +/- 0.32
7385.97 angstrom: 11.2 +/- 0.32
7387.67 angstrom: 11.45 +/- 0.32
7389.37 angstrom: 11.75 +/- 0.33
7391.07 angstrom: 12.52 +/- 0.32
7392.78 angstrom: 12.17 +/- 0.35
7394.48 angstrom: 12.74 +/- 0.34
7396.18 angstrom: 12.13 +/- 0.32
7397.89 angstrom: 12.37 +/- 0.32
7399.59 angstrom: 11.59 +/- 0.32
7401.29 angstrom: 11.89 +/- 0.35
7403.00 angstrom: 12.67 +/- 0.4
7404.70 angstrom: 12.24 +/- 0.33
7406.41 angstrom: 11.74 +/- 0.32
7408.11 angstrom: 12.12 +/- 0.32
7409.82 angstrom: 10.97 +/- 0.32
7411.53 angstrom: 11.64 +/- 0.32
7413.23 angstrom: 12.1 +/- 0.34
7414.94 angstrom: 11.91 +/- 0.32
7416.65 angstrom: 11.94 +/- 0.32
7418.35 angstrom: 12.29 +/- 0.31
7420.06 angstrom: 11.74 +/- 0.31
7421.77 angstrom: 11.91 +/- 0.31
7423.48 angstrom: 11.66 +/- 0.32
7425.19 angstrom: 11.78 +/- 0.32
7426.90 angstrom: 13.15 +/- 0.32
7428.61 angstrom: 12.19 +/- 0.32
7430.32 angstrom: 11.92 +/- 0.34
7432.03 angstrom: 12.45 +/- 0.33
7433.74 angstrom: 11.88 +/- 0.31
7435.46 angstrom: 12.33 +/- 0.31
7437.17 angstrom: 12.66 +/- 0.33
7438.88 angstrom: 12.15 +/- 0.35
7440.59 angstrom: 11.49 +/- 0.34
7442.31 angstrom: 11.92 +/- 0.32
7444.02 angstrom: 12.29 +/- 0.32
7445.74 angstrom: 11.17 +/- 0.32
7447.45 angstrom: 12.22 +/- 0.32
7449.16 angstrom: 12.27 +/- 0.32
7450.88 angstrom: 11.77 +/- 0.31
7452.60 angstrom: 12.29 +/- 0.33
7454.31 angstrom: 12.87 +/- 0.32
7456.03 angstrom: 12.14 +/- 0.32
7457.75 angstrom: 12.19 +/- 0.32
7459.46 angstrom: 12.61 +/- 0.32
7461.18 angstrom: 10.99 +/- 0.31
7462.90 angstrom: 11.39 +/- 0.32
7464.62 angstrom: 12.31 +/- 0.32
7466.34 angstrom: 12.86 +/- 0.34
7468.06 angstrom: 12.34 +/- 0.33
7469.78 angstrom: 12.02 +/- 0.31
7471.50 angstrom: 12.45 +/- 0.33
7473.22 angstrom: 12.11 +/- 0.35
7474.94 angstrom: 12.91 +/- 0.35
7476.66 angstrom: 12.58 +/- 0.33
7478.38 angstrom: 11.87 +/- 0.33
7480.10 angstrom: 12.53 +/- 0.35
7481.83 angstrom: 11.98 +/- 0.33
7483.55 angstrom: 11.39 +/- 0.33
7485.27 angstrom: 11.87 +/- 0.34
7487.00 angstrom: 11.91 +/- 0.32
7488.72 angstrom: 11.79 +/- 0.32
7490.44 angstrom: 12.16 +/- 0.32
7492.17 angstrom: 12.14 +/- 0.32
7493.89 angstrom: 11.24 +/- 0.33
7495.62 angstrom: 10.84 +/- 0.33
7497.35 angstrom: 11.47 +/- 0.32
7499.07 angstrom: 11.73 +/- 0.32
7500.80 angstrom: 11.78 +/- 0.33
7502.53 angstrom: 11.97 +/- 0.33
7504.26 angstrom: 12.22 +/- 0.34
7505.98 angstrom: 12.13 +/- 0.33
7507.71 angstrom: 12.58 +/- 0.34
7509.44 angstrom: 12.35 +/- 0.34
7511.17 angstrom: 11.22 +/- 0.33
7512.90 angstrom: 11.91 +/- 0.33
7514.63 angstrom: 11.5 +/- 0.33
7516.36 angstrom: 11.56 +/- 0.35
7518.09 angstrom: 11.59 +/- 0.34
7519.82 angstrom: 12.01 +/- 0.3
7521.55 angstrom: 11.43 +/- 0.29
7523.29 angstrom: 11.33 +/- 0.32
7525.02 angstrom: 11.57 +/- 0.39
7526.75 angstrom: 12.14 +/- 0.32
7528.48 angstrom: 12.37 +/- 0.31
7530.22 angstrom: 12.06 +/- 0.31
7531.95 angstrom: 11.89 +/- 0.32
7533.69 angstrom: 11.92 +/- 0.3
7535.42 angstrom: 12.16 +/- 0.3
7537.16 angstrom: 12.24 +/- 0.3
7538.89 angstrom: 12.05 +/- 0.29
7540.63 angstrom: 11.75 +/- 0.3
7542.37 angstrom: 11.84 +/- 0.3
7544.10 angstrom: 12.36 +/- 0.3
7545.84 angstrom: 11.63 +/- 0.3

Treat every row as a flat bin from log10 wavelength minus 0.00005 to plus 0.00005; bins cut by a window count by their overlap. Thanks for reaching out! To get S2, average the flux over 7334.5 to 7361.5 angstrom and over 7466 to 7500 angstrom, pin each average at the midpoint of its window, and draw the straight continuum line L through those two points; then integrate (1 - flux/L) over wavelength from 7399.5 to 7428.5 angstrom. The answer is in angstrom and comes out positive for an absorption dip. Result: 0.51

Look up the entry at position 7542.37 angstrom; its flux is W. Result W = 11.84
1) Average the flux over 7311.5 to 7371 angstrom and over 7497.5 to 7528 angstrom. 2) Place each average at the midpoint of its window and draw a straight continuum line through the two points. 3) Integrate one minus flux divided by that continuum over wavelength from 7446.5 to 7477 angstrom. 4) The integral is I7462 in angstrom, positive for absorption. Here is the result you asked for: -0.6 angstrom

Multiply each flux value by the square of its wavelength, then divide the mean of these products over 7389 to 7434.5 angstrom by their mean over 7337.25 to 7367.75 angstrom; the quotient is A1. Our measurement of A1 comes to 1.0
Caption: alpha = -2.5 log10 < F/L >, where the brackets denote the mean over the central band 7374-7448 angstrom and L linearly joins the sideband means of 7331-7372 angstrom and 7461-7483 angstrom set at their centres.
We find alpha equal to 0.03 mag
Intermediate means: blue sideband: 12.5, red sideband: 12.2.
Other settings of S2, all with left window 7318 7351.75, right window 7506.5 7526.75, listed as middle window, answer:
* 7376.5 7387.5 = 0.24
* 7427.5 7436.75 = -0.10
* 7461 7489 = -0.47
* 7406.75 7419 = 0.30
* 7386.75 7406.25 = 0.13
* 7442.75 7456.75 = -0.14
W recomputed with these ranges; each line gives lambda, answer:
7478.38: 11.87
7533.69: 11.92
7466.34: 12.86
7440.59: 11.49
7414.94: 11.91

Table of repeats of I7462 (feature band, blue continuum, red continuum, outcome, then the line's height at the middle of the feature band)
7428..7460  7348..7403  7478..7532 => -0.4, 12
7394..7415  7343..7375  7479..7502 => 0.3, 12.2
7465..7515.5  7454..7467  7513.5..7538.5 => 0.0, 12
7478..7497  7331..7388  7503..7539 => 0.3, 12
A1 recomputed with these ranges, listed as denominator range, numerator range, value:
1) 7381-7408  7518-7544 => 1.03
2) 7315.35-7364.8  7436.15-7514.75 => 1.01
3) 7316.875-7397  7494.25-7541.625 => 1.00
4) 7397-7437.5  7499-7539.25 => 1.02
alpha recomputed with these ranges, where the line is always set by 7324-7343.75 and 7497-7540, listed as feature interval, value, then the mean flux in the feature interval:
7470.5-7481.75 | -0.03 mag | 12.4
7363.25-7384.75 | -0.01 mag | 12.4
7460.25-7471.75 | 0.00 mag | 12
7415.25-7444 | 0.01 mag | 12.1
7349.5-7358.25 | 0.02 mag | 12.1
